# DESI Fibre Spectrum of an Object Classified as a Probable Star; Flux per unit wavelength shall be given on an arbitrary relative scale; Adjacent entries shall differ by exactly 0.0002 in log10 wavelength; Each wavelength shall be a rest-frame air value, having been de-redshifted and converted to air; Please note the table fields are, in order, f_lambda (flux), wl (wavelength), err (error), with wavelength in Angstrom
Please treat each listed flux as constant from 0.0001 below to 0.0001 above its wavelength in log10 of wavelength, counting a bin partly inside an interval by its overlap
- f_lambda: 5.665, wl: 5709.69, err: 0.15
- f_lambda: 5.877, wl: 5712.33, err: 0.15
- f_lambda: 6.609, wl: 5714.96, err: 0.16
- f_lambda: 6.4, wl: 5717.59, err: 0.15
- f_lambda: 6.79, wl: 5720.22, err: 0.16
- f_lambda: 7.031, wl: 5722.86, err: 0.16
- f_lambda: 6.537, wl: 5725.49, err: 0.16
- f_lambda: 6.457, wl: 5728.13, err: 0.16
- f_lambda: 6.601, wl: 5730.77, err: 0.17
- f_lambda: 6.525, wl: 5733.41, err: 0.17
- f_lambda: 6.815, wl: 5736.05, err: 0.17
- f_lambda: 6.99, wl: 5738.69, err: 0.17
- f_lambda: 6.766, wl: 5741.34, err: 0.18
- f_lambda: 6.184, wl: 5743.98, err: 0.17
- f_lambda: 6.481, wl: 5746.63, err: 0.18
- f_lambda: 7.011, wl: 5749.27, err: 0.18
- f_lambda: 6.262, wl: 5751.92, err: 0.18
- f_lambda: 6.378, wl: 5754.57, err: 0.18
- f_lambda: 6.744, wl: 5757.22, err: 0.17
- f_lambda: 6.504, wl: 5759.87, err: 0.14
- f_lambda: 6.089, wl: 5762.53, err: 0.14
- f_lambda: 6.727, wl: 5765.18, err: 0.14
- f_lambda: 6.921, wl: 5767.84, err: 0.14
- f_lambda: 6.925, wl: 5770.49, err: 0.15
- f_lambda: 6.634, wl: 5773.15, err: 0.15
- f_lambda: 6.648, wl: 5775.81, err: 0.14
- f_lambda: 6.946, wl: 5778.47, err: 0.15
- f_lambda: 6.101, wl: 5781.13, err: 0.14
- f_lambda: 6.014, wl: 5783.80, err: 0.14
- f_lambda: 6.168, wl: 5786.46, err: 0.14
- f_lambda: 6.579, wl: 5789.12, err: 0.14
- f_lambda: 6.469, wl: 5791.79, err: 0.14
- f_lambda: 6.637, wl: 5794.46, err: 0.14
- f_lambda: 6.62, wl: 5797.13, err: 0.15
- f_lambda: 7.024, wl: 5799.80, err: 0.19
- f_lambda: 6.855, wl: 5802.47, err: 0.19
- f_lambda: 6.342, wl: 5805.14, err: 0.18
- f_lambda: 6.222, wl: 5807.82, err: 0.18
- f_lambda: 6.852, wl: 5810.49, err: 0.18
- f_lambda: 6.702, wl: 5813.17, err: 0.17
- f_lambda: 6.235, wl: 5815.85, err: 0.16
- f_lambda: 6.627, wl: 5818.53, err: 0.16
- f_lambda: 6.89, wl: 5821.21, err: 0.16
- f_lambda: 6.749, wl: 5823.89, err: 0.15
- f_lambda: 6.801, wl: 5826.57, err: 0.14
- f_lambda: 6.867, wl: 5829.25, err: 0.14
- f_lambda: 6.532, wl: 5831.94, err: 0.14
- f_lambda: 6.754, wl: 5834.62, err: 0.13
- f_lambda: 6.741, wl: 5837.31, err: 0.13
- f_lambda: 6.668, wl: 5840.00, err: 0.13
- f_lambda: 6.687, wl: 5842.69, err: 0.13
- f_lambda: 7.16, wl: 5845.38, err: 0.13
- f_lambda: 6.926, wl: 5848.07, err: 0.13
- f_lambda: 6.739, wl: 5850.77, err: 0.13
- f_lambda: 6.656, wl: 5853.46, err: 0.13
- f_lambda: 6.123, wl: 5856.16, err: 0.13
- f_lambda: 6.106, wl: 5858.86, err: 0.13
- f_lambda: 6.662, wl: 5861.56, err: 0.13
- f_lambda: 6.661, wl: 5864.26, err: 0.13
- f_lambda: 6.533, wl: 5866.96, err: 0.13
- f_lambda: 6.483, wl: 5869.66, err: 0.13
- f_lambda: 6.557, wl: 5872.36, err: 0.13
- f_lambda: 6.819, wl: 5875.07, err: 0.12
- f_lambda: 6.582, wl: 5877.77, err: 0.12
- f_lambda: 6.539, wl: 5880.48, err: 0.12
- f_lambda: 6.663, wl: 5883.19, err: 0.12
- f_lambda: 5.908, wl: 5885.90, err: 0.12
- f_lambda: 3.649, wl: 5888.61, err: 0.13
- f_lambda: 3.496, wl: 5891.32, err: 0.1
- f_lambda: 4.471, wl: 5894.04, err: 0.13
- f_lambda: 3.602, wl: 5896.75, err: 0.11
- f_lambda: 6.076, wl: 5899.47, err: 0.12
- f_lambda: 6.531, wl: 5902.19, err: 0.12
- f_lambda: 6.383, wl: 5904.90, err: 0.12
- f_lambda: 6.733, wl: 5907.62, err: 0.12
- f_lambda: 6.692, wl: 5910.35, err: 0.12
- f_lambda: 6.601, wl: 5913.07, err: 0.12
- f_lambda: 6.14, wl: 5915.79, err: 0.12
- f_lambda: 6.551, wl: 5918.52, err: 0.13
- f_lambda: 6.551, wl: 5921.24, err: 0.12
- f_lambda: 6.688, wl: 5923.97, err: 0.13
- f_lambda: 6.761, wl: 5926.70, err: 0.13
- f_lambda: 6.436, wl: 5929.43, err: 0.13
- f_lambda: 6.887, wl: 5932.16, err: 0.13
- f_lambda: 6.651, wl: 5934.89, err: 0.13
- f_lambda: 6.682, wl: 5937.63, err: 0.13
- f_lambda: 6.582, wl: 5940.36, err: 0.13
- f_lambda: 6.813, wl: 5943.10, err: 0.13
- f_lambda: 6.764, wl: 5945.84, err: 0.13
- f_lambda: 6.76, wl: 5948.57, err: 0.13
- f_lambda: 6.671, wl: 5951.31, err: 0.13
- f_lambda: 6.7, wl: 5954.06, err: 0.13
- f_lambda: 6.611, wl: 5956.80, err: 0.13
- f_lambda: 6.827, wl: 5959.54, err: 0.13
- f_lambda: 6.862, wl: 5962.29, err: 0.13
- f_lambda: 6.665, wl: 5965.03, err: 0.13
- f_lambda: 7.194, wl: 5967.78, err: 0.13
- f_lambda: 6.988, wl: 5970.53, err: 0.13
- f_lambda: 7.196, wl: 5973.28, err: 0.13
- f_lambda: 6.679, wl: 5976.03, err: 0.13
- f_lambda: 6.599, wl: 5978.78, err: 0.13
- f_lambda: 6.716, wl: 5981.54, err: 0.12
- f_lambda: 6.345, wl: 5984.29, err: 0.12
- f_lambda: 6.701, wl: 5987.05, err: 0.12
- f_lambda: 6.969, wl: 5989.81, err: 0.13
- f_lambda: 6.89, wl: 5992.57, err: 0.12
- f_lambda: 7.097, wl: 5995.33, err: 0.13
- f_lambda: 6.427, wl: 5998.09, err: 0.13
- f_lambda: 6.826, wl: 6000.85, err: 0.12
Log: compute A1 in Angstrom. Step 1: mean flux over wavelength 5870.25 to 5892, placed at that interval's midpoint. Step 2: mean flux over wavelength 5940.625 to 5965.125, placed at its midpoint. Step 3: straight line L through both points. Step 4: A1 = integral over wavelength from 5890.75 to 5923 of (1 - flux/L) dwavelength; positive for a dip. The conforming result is 1.6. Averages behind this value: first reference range 5.87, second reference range 6.74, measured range 5.89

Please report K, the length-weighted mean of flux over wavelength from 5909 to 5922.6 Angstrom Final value 6.51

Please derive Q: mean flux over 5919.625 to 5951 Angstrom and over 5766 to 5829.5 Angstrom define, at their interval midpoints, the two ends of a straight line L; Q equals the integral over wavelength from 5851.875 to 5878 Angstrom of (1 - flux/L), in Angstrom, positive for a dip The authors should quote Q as 0.5 Angstrom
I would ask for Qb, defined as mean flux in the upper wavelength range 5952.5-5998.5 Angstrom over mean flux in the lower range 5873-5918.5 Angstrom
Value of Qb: 1.2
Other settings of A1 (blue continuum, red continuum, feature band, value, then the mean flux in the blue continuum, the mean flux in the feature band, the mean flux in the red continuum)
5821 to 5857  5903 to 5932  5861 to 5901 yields 5.3 Angstrom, 6.74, 5.76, 6.57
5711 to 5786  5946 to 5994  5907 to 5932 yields 0.6 Angstrom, 6.57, 6.58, 6.79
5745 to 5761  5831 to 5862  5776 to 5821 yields 0.4 Angstrom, 6.56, 6.54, 6.65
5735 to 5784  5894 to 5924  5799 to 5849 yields -2.5 Angstrom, 6.6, 6.71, 6.13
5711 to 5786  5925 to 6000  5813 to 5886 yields 0.3 Angstrom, 6.57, 6.63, 6.76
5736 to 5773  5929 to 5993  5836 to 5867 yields 0.2 Angstrom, 6.62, 6.64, 6.76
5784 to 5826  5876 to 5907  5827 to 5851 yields -2.5 Angstrom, 6.59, 6.79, 5.5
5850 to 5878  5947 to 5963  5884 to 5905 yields 5.2 Angstrom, 6.53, 4.98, 6.73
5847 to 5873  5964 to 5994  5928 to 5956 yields 0.1 Angstrom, 6.54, 6.69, 6.81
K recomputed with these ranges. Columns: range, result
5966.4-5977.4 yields 7.01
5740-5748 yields 6.48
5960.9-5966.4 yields 6.77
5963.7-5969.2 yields 6.93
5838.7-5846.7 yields 6.84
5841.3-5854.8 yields 6.83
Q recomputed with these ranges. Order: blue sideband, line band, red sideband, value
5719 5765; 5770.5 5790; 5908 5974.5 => 0.4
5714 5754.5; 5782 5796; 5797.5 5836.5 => 0.6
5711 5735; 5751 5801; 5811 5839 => 0.5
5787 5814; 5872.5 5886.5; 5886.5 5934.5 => -1.0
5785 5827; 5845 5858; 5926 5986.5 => 0.0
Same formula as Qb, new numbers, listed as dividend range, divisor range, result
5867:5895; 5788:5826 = 0.87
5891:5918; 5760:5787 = 0.89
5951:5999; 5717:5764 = 1.03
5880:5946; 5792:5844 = 0.91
